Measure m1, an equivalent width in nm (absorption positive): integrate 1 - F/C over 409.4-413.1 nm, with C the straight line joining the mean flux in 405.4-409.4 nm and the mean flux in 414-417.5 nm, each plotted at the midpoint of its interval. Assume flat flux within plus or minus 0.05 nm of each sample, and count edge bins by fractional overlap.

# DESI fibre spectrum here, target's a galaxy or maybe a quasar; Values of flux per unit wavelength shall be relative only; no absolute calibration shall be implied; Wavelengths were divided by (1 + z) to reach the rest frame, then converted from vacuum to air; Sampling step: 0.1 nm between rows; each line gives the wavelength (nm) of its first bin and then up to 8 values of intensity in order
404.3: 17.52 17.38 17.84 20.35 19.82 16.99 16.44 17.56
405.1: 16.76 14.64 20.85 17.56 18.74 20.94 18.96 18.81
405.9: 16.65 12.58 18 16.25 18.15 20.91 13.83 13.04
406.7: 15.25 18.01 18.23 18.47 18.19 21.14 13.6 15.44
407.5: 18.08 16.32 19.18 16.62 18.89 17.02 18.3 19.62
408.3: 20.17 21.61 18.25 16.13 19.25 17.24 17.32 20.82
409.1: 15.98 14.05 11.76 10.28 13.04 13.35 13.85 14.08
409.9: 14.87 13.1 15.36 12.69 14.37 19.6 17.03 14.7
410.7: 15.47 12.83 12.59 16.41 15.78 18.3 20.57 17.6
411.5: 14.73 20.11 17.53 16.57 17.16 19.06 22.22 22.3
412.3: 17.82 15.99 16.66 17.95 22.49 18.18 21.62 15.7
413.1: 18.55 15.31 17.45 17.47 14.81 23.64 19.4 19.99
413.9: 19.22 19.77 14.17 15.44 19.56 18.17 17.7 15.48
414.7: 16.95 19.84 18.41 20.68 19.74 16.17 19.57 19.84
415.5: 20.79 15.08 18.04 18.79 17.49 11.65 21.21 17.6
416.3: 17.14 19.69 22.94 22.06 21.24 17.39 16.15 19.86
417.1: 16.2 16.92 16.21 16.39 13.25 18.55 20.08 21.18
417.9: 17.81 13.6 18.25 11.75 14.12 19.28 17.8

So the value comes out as 0.22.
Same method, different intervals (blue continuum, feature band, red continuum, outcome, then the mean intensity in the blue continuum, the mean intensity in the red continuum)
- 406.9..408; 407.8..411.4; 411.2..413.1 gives 0.37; 17.6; 18.6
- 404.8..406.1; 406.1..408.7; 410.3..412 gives -0.06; 17.5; 16.7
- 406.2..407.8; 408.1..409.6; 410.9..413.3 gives 0.06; 17.1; 18.1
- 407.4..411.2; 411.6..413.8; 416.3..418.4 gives -0.23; 16.1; 17.7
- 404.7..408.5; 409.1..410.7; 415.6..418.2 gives 0.31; 17.7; 17.8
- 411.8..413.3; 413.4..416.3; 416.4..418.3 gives 0.00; 18.5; 17.7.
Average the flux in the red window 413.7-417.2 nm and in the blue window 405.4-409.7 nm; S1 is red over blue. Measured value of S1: 1.1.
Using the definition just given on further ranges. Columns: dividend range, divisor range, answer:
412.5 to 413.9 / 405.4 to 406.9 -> 1.08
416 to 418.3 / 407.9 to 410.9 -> 1.11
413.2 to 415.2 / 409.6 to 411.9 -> 1.15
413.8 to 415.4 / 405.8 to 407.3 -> 1.07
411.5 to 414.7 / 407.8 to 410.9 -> 1.14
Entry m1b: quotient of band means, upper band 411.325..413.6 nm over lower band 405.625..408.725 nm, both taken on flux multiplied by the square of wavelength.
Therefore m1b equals 1.06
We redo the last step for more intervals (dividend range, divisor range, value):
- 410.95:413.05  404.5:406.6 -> 1.07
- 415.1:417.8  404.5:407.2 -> 1.09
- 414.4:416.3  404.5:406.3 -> 1.07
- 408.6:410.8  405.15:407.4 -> 0.89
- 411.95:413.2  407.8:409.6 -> 1.14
